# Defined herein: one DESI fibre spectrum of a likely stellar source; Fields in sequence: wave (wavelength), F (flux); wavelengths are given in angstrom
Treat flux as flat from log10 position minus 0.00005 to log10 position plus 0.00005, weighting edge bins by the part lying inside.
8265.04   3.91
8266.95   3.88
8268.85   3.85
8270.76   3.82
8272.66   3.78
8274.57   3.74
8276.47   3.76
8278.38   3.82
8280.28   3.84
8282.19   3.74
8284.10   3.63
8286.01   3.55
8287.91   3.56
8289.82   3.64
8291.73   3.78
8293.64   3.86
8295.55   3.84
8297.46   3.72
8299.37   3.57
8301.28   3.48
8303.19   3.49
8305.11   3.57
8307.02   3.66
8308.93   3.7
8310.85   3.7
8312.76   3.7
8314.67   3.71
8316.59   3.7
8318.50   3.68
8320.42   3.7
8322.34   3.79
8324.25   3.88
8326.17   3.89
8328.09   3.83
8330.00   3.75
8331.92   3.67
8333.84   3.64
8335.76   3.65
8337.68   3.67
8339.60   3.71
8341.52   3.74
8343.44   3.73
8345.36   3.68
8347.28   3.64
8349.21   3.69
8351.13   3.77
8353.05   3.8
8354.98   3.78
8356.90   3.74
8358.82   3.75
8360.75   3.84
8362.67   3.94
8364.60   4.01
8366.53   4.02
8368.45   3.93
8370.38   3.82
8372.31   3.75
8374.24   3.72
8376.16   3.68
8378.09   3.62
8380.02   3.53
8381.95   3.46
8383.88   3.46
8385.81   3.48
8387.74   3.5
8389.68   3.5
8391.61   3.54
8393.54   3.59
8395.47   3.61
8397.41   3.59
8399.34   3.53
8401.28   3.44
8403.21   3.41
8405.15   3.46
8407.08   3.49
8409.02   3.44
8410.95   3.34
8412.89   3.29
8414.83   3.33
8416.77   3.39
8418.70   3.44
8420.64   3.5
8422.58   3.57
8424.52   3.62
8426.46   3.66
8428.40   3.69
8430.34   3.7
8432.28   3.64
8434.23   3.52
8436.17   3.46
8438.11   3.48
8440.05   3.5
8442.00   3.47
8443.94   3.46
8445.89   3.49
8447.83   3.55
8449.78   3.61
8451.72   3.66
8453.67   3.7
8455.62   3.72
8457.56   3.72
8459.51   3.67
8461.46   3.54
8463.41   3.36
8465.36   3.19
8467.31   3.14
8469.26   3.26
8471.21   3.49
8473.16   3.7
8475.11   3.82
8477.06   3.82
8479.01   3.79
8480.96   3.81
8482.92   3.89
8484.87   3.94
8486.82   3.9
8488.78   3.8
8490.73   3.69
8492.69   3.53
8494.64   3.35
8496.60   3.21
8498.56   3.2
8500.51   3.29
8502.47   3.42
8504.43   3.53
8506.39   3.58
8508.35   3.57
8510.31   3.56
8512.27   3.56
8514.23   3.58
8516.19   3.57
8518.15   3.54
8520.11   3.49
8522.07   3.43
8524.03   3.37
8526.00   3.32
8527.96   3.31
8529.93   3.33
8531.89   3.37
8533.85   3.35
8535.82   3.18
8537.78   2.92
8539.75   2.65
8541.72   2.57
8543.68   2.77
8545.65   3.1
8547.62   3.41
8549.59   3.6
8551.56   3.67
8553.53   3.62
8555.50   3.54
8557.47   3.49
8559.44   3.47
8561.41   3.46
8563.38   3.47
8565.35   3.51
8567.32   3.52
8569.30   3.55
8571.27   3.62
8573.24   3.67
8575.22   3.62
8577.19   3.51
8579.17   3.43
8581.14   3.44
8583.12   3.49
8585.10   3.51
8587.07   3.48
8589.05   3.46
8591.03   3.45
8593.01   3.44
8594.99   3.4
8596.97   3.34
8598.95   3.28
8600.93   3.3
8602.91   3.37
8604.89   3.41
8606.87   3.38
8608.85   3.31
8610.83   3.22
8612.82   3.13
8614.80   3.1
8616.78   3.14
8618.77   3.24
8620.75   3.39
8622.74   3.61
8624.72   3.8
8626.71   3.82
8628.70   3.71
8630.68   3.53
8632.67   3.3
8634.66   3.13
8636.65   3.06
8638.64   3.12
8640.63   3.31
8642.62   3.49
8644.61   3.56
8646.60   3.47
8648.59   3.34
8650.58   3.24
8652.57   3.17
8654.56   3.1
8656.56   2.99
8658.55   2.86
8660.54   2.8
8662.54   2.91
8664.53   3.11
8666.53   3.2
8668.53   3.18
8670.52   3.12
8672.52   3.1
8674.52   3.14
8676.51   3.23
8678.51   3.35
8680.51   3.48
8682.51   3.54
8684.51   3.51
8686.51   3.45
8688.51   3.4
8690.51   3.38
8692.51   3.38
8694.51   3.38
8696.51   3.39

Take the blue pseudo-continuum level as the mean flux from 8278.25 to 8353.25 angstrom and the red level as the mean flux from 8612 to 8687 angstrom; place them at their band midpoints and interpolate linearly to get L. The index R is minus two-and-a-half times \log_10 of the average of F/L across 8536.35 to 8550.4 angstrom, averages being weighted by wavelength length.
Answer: 0.14 mag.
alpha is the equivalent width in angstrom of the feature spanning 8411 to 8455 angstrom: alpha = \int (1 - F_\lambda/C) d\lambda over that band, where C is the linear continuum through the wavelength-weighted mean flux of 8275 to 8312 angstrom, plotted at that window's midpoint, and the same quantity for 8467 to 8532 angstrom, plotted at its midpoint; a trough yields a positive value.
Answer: 0.7 angstrom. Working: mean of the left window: 3.68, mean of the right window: 3.54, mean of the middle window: 3.53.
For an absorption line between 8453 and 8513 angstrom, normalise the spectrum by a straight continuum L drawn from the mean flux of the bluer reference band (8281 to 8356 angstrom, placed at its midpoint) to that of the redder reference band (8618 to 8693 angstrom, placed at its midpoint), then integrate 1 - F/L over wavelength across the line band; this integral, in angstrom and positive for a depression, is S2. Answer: -1.1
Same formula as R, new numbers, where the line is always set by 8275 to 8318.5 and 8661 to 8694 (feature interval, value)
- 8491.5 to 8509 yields 0.02 mag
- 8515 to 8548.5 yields 0.07 mag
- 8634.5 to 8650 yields 0.00 mag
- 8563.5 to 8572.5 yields -0.05 mag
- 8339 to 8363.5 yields -0.04 mag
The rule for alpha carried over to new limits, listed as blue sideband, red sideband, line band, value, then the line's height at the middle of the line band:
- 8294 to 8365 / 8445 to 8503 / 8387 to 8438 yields 1.8 angstrom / 3.64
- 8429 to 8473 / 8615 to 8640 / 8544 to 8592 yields -0.8 angstrom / 3.44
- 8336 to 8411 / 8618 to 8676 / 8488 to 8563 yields 1.4 angstrom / 3.44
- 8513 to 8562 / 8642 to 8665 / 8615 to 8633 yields -1.6 angstrom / 3.21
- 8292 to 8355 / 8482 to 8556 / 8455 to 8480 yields -0.5 angstrom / 3.49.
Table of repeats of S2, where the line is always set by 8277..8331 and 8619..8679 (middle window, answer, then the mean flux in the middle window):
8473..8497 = -1.7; 3.72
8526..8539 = 0.7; 3.24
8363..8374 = -0.8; 3.89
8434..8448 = 0.2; 3.49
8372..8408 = 0.6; 3.54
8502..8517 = -0.5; 3.55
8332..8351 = -0.1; 3.69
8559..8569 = -0.3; 3.49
